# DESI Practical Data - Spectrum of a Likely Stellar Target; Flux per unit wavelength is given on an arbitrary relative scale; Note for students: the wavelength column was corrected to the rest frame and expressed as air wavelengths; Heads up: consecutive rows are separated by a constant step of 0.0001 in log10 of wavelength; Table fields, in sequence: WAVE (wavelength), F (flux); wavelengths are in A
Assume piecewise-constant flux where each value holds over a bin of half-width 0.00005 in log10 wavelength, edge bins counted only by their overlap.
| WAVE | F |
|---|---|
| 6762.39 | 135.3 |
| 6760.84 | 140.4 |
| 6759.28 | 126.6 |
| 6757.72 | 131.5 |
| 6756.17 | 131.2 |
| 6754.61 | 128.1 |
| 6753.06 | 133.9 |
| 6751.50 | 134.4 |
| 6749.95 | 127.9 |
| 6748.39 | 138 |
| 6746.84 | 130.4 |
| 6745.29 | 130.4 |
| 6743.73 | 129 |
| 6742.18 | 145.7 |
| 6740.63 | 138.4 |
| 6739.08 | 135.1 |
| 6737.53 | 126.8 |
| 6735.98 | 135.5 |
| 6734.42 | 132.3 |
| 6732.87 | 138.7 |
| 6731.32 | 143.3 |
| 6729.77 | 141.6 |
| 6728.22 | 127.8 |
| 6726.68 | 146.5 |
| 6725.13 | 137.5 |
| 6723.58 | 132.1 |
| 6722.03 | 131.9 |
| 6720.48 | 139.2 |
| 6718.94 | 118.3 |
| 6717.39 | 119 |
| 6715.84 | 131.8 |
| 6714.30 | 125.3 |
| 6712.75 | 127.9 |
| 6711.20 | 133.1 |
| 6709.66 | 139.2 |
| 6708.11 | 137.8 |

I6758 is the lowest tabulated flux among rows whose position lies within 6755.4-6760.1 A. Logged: 126.6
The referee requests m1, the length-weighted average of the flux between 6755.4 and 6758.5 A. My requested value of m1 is 132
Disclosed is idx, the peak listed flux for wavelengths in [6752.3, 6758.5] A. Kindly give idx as 133.9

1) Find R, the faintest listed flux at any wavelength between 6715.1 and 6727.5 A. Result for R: 118.3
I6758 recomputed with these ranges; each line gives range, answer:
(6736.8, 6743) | 126.8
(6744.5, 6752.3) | 127.9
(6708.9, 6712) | 133.1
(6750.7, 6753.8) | 133.9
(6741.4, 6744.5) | 129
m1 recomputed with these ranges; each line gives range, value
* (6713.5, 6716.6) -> 129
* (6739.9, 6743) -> 142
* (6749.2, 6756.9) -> 131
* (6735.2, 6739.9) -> 133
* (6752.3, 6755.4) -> 131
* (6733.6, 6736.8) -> 134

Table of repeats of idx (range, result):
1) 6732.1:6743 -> 145.7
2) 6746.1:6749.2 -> 138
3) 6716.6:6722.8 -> 139.2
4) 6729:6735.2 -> 143.3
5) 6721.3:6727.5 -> 146.5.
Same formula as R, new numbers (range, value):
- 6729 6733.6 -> 138.7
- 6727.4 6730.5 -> 127.8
